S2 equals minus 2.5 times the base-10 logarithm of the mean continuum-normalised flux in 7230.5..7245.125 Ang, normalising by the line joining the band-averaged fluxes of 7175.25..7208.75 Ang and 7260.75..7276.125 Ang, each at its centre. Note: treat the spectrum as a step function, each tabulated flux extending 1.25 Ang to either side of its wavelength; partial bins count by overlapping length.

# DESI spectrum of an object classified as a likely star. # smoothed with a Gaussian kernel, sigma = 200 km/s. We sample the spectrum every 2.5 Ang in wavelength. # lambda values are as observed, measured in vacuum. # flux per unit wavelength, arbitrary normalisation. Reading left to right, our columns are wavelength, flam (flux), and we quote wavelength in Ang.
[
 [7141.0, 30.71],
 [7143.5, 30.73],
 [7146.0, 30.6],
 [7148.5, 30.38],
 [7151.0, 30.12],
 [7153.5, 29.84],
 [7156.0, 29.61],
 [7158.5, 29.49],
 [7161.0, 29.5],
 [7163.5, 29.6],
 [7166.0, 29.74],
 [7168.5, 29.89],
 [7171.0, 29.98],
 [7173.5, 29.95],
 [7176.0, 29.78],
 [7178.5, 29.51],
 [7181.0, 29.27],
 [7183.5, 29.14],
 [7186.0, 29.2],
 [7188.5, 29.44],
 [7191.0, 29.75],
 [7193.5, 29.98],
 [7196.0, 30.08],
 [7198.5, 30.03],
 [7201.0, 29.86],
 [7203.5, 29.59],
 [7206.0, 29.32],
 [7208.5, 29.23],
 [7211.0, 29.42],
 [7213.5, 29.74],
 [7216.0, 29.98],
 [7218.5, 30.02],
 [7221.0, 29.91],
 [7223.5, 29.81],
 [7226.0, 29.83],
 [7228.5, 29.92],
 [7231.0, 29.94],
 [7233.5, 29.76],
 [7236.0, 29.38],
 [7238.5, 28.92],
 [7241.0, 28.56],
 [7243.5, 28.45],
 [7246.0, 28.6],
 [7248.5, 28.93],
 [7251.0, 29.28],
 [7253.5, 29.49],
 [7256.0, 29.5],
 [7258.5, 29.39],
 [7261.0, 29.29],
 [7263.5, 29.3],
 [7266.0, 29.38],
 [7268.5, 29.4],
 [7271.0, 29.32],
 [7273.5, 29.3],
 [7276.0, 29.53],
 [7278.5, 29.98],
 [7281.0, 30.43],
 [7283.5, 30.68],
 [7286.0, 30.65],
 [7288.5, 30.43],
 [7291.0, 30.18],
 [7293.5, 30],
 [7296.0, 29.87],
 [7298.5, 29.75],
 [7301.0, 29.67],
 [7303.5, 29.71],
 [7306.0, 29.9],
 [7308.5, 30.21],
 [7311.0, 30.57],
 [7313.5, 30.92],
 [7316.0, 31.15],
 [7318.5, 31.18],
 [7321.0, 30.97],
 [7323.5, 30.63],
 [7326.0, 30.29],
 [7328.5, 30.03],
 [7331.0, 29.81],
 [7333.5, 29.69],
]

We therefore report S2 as 0.01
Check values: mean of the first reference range 29.6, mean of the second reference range 29.4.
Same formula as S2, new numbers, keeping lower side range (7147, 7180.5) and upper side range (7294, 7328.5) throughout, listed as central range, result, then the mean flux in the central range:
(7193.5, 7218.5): 0.008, 29.7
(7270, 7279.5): 0.025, 29.5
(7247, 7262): 0.030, 29.3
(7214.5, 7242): 0.014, 29.6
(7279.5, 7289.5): -0.010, 30.5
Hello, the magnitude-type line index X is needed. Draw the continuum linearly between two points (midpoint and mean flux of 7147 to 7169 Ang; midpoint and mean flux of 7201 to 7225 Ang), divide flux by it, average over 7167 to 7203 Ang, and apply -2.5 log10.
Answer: 0.00 mag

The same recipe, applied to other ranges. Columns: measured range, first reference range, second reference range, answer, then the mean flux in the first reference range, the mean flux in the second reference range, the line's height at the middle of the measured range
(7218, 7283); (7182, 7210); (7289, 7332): 0.02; 29.6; 30.3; 29.9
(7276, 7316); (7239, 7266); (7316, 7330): -0.01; 29.1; 30.7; 30.1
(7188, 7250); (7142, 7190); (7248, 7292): 0.01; 29.8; 29.7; 29.7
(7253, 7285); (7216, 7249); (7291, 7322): 0.01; 29.4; 30.3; 29.9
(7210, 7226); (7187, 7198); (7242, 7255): -0.01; 29.8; 29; 29.4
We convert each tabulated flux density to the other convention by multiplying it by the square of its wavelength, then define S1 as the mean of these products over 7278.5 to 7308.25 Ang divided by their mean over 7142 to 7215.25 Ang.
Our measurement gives 1.04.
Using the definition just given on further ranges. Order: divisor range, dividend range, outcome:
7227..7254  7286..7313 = 1.05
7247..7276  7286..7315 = 1.04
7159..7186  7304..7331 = 1.07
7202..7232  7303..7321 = 1.06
